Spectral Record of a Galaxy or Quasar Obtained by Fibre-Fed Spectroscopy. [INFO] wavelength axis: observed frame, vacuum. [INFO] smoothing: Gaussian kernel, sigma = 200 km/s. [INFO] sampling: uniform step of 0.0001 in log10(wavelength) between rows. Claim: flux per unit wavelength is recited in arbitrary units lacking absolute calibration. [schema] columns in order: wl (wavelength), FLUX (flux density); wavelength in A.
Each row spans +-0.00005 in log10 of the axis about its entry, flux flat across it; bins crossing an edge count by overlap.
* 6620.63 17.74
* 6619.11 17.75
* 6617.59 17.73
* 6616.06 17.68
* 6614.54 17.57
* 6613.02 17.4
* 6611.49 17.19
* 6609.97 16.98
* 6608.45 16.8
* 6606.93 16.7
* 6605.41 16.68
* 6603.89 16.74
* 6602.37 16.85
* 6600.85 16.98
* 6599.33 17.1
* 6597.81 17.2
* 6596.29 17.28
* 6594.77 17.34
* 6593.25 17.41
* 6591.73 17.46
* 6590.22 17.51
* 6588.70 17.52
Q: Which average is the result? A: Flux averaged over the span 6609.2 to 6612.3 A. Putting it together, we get 17.1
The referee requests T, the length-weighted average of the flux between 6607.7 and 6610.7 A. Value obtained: 16.9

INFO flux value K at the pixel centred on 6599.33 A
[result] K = 17.1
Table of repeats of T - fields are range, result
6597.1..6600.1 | 17.1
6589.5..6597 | 17.4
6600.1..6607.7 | 16.8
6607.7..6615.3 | 17.2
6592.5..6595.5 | 17.4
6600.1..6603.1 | 16.9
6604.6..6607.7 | 16.7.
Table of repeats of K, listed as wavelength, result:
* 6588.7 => 17.52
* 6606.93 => 16.7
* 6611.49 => 17.19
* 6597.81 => 17.2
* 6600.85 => 16.98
